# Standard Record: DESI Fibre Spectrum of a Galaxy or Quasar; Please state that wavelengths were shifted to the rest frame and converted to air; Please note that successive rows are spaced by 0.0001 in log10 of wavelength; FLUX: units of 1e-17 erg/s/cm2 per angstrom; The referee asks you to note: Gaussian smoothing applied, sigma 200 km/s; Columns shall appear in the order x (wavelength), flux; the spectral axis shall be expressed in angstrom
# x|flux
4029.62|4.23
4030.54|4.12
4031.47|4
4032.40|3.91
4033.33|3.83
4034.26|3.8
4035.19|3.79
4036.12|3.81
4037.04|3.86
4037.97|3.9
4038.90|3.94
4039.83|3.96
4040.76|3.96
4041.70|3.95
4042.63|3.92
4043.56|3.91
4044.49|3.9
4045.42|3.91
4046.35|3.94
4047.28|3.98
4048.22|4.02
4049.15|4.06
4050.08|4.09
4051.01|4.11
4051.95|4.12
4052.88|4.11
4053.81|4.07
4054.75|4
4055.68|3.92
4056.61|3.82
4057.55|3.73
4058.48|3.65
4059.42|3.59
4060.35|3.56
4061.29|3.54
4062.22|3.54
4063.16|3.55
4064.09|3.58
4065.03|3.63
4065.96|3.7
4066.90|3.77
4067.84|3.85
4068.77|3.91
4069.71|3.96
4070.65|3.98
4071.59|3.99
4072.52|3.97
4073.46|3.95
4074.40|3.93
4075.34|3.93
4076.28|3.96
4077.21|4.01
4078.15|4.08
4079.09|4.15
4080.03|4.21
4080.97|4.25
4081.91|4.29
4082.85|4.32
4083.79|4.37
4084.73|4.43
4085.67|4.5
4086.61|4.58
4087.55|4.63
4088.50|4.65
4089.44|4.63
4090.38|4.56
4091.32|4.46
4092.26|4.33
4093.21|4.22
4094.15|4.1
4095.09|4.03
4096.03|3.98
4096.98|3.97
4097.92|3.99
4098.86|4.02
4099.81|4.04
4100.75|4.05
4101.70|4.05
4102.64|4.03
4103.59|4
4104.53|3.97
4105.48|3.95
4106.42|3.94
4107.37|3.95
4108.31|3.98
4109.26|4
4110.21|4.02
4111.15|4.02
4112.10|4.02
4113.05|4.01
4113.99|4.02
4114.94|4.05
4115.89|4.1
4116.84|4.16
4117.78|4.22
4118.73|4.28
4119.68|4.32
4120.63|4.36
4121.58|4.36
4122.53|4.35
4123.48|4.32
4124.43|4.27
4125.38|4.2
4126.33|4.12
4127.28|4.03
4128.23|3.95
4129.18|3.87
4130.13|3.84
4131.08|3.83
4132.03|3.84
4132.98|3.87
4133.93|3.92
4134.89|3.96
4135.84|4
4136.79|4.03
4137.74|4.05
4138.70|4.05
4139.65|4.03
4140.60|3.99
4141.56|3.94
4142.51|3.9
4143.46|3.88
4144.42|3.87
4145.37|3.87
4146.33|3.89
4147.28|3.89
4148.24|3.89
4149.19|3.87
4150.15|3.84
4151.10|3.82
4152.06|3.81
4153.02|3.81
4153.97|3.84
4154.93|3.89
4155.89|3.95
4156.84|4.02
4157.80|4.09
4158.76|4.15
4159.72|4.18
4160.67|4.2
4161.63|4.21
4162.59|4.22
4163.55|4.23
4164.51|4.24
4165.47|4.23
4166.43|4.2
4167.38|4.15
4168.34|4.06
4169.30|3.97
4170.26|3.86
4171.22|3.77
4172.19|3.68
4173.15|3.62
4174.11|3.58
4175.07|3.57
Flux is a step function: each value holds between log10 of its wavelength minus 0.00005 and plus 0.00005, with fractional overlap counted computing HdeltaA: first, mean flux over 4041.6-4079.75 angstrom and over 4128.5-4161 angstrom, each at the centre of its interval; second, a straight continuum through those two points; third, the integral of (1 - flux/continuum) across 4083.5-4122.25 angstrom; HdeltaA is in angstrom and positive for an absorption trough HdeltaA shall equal -2.6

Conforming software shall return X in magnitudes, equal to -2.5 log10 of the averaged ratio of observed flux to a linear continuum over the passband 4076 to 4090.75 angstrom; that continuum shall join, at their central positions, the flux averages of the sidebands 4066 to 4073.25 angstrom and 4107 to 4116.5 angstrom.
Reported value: -0.11 mag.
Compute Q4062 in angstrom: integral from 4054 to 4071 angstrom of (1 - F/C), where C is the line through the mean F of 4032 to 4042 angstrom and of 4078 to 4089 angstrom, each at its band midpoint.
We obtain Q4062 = 1.7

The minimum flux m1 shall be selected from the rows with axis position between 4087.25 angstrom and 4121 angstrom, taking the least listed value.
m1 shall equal 3.94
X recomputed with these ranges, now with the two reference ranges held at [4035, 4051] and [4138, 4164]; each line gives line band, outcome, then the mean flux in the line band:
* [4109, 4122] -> -0.05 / 4.14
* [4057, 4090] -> -0.02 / 4.01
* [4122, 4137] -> -0.02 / 4.03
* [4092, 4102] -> -0.03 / 4.06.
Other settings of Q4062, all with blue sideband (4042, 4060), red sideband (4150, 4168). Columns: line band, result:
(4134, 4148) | 0.31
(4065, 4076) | 0.19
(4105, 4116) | 0.01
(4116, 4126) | -0.64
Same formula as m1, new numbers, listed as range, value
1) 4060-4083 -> 3.54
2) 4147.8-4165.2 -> 3.81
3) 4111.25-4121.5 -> 4.01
